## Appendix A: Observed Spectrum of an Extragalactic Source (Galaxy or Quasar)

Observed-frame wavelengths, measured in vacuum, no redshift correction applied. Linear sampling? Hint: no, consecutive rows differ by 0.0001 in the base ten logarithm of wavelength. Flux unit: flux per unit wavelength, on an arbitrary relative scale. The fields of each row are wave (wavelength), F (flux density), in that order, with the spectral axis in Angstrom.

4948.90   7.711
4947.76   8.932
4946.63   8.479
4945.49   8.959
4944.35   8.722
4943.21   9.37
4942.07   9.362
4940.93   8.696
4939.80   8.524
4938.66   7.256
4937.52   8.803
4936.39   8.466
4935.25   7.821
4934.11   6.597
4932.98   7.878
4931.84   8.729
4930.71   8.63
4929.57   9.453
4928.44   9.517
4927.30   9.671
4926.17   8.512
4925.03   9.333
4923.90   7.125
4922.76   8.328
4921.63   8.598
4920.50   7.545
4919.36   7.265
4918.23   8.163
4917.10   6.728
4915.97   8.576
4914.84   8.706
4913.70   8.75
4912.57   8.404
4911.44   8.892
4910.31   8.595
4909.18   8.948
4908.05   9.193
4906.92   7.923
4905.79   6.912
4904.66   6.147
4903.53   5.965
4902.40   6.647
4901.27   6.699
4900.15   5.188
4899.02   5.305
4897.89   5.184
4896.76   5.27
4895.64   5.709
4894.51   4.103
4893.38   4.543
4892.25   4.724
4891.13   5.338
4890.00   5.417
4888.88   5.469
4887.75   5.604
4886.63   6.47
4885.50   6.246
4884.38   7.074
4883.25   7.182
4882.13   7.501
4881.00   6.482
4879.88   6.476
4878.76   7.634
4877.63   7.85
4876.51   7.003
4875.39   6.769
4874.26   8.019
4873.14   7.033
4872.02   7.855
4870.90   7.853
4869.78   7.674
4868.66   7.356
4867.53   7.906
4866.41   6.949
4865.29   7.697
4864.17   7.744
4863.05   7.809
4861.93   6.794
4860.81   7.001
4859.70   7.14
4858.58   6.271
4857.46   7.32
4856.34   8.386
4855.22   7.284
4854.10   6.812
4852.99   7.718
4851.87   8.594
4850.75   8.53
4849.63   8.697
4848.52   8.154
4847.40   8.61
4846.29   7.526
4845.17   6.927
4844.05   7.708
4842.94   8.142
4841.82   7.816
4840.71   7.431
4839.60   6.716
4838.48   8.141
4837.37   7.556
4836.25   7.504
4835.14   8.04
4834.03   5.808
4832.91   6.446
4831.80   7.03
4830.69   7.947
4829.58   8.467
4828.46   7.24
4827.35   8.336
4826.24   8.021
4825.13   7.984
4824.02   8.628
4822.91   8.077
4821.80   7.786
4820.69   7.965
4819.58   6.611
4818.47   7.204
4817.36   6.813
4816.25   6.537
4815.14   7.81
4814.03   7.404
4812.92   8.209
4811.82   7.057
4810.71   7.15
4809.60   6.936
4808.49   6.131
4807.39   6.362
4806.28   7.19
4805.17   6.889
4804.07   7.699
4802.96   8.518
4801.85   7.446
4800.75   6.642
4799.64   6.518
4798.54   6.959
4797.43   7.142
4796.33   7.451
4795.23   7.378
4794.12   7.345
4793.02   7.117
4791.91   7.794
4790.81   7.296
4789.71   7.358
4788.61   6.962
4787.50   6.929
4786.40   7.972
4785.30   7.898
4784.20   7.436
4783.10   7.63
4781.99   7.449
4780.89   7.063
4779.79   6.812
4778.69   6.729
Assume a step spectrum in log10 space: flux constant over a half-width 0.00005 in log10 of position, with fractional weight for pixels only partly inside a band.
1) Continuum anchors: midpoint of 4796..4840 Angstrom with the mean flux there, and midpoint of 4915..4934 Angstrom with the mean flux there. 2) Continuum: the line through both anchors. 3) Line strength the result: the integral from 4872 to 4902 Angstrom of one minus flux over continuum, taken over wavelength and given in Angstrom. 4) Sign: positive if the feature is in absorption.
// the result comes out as 6.72 Angstrom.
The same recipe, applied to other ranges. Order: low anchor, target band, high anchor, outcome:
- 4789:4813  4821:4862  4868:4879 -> -1.6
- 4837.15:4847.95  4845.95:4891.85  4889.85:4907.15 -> -3.5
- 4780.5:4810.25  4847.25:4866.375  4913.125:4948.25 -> 0.3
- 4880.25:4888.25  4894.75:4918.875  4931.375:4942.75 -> 0.5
